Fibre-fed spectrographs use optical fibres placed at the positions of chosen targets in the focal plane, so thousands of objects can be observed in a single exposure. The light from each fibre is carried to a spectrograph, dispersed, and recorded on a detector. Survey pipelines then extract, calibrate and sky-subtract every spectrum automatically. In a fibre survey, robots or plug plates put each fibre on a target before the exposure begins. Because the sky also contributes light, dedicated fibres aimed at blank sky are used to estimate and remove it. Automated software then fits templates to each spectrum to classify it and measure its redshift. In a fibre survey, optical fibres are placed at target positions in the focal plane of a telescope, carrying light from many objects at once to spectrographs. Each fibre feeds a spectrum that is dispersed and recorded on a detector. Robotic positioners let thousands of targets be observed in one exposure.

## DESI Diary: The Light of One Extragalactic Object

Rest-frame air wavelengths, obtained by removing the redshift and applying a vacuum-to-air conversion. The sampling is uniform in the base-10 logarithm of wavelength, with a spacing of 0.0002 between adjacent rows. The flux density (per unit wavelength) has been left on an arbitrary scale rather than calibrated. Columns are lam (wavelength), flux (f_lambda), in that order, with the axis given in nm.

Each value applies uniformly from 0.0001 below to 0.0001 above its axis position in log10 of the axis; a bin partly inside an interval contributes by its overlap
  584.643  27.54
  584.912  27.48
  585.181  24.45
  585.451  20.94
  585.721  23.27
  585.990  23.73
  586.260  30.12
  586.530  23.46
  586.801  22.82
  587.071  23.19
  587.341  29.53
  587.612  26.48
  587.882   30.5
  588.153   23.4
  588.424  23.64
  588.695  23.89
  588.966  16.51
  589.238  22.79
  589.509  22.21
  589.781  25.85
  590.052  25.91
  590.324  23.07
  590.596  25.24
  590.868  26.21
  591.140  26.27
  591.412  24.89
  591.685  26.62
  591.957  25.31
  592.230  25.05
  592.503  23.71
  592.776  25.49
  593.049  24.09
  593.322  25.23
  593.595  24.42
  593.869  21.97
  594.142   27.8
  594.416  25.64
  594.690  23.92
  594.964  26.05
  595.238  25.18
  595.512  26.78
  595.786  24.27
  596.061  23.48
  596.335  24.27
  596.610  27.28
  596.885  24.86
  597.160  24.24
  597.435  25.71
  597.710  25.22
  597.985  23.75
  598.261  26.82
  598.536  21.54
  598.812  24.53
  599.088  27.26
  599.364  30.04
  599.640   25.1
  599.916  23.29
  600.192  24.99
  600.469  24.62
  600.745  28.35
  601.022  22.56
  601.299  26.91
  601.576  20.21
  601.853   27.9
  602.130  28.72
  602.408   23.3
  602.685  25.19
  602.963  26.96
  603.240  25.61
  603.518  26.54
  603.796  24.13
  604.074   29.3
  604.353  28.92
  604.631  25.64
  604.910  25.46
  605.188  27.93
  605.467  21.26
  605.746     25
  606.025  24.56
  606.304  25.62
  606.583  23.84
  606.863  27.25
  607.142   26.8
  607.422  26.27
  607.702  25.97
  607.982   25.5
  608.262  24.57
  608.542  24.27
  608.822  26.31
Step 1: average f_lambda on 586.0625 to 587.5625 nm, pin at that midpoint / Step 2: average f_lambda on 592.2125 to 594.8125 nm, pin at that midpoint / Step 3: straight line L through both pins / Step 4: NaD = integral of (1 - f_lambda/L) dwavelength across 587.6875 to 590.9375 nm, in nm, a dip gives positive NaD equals 0.16 nm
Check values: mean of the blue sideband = 25.8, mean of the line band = 24.1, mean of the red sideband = 24.7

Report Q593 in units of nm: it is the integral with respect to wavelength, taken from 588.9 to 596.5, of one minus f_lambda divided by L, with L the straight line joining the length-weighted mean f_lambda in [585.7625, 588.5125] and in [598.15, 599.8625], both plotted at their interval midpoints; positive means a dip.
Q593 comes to 0.30 nm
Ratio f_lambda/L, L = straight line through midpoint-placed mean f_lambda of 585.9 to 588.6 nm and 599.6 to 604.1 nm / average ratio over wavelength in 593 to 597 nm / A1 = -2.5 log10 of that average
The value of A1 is 0.02 mag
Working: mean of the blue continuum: 25.7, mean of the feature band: 25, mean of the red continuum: 25.4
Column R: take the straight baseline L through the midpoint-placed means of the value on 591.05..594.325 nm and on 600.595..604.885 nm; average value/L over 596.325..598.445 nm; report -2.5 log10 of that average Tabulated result 0.01 mag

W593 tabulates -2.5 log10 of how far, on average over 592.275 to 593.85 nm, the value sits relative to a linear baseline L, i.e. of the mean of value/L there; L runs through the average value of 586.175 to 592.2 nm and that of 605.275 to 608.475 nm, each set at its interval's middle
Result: 0.02 mag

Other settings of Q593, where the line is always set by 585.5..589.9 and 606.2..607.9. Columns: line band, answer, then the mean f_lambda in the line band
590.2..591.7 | -0.04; 25.3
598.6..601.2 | -0.02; 25.5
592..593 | 0.00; 24.7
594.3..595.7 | -0.03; 25.5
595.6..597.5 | 0.02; 24.9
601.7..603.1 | -0.04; 26.3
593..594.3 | 0.01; 24.8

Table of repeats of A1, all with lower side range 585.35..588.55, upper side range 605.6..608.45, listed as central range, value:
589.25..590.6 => 0.04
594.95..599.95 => 0.00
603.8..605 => -0.07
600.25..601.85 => 0.02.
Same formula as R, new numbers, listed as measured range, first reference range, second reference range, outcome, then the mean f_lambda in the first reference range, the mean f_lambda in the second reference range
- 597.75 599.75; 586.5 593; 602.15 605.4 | 0.01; 24.7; 26.2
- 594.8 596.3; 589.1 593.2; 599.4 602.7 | 0.00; 24.8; 25.2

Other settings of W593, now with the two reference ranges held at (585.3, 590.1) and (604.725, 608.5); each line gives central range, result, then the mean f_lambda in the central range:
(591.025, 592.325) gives -0.05 mag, 25.6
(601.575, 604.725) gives -0.05 mag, 26.3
